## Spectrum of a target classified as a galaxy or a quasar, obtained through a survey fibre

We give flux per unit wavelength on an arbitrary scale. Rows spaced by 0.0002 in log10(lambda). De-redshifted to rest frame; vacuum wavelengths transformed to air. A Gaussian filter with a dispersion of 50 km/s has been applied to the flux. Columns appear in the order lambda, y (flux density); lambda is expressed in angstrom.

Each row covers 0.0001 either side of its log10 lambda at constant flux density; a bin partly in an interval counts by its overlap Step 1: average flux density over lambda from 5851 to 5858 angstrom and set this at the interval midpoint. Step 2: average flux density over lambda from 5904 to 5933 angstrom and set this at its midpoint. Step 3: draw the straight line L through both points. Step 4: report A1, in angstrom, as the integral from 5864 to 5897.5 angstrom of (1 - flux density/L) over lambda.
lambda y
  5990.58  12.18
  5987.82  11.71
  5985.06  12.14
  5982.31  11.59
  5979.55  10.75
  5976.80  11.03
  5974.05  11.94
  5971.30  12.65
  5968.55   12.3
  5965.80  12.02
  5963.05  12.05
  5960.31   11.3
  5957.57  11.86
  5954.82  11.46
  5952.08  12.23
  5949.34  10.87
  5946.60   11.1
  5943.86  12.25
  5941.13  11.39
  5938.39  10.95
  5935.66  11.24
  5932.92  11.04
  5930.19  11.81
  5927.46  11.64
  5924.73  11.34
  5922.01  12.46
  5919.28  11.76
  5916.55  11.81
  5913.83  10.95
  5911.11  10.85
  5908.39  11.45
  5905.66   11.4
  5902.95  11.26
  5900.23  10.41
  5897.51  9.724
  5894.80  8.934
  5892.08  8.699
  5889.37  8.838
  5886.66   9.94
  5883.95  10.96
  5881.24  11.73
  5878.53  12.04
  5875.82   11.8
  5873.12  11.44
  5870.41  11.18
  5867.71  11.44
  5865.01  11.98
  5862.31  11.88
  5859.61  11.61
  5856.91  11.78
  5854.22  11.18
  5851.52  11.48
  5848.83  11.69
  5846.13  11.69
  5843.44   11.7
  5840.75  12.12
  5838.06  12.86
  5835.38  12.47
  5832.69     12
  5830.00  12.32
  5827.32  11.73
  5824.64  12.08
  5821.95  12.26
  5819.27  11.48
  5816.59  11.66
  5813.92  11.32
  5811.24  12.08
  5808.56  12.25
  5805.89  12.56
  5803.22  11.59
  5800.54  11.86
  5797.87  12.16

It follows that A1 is 2.3 angstrom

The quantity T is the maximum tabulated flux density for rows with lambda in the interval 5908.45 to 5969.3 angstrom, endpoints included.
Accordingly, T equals 12.46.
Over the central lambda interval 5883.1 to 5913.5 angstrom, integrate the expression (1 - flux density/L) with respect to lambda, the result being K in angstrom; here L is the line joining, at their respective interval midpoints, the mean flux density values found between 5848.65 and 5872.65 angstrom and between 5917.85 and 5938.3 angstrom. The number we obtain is 3.5 angstrom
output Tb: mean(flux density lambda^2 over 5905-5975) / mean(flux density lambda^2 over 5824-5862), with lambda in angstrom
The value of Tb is 1.0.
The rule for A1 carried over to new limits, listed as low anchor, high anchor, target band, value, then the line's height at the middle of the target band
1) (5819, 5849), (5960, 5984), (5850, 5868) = 0.6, 12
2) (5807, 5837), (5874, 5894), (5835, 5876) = -2.0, 11.2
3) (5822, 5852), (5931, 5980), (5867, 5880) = 0.3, 11.9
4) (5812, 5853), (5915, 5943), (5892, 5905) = 1.9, 11.7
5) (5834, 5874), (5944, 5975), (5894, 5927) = 2.0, 11.8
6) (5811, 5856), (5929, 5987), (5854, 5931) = 4.3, 11.8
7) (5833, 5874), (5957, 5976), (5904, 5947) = 1.6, 11.9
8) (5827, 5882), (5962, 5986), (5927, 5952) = 0.9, 11.8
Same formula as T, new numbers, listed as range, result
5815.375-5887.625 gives 12.86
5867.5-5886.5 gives 12.04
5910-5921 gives 11.81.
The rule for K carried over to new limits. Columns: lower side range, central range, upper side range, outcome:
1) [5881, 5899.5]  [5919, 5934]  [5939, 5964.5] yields -1.19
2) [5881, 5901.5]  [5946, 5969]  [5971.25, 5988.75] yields -1.08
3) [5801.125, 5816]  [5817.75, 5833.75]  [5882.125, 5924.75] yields -0.36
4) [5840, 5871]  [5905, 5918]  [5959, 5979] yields 0.51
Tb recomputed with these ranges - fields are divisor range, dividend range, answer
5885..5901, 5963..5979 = 1.30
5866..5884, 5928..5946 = 1.01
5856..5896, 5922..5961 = 1.07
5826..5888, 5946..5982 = 1.03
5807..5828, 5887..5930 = 0.94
